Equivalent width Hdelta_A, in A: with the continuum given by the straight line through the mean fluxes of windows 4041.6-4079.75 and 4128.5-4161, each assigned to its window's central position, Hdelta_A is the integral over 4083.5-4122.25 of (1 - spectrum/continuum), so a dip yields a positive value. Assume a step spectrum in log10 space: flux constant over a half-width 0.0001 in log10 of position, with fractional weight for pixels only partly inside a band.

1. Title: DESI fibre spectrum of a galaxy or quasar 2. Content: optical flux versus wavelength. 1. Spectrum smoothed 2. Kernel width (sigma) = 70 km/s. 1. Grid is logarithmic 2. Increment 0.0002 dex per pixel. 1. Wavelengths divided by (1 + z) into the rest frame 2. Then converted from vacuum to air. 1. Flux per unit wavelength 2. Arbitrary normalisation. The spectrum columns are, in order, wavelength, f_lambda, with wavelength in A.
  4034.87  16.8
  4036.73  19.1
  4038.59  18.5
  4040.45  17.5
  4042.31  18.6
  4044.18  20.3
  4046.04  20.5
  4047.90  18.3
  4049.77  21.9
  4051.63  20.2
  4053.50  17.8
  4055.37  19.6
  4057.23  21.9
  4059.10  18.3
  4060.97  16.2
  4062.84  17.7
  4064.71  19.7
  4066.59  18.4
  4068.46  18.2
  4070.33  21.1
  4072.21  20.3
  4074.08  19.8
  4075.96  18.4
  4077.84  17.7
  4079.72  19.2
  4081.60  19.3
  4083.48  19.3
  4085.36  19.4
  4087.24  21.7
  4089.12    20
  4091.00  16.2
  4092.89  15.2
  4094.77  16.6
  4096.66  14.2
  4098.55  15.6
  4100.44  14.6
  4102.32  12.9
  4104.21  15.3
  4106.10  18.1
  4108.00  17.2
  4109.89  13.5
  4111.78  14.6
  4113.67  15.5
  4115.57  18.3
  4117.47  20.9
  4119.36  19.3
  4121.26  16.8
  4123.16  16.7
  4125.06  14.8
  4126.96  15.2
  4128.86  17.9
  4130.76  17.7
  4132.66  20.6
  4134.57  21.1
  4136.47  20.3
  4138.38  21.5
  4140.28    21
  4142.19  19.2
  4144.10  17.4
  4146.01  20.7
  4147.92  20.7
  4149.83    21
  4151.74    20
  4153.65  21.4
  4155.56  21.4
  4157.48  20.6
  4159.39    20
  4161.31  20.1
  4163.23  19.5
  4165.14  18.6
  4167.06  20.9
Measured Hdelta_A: 5.6 A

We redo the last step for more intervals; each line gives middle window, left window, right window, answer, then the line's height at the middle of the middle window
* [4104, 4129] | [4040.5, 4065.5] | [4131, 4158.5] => 4.15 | 20.1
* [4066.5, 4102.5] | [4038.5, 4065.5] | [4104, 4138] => 0.82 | 18.4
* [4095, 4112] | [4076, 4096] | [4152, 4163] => 3.35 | 18.9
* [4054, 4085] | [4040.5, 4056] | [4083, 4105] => -1.47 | 18.2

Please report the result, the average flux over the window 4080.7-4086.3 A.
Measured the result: 19.3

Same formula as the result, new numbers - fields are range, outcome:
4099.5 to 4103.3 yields 13.8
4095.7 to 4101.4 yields 14.8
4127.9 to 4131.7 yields 17.8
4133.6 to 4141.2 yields 21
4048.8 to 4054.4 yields 20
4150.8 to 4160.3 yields 20.7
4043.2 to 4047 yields 20.4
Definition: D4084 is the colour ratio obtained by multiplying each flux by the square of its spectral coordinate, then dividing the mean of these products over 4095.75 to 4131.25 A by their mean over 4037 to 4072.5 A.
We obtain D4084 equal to 0.87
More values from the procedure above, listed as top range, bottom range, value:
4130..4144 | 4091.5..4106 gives 1.35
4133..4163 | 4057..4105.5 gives 1.18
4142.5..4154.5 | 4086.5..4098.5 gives 1.21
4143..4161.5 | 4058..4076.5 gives 1.12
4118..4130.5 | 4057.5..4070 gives 0.95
